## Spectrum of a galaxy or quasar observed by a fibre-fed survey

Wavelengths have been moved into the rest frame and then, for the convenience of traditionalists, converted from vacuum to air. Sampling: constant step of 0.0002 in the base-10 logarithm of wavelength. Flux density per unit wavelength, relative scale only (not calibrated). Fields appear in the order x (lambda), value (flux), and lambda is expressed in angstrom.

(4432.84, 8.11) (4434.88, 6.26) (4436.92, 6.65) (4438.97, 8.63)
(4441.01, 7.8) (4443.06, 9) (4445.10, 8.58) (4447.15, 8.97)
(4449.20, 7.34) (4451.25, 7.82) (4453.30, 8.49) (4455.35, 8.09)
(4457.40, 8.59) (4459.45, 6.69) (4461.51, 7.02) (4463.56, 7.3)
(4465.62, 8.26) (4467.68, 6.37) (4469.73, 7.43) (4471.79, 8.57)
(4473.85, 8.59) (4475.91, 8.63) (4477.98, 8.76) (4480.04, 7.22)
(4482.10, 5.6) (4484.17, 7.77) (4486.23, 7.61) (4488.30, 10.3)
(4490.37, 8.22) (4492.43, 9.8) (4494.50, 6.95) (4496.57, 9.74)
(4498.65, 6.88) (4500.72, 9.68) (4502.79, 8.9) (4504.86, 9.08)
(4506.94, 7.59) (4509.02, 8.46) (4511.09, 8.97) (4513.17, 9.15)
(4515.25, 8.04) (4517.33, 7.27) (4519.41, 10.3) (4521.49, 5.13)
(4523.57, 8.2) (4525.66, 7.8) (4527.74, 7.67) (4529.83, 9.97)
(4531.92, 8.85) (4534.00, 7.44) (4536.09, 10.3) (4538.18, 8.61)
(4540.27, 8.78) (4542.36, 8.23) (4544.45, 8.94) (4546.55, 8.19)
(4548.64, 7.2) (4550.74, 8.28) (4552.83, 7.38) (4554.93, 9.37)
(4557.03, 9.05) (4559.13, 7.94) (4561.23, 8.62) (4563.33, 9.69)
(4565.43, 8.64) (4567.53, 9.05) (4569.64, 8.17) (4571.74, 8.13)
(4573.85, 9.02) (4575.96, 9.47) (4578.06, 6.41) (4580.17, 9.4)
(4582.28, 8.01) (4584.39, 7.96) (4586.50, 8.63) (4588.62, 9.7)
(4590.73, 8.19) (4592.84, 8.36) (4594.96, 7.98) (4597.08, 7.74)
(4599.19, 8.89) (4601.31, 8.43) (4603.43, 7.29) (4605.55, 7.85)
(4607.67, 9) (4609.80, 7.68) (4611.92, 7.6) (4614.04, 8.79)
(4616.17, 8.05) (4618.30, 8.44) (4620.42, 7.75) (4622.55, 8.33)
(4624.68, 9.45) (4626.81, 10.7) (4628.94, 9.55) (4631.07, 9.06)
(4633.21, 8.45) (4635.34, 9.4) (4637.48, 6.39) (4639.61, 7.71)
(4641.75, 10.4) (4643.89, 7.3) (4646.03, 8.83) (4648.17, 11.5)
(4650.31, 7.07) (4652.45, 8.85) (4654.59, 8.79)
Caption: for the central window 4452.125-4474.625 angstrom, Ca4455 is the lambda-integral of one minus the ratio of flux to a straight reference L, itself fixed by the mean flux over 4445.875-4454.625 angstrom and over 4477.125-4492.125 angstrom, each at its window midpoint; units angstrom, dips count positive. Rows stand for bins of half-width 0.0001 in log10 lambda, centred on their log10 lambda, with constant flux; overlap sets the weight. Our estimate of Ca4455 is 1.0 angstrom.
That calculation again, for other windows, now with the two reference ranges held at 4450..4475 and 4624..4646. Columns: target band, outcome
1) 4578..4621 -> 1.8 angstrom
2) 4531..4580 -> -1.1 angstrom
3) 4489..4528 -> -1.4 angstrom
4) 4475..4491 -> -0.2 angstrom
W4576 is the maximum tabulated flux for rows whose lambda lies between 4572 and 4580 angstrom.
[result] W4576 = 9.47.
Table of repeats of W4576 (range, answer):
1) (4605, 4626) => 9.45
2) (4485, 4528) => 10.3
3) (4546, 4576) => 9.69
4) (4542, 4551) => 8.94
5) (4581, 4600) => 9.7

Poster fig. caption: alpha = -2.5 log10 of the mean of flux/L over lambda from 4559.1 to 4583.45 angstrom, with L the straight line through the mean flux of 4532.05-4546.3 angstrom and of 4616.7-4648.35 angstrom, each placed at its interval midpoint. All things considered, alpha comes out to 0.02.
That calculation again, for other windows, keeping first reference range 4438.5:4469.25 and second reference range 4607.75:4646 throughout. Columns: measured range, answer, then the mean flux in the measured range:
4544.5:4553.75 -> 0.05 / 7.89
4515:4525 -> 0.05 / 7.77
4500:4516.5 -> -0.08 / 8.7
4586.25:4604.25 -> 0.01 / 8.36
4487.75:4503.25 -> -0.09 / 8.76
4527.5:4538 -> -0.09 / 8.91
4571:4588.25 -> -0.01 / 8.43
